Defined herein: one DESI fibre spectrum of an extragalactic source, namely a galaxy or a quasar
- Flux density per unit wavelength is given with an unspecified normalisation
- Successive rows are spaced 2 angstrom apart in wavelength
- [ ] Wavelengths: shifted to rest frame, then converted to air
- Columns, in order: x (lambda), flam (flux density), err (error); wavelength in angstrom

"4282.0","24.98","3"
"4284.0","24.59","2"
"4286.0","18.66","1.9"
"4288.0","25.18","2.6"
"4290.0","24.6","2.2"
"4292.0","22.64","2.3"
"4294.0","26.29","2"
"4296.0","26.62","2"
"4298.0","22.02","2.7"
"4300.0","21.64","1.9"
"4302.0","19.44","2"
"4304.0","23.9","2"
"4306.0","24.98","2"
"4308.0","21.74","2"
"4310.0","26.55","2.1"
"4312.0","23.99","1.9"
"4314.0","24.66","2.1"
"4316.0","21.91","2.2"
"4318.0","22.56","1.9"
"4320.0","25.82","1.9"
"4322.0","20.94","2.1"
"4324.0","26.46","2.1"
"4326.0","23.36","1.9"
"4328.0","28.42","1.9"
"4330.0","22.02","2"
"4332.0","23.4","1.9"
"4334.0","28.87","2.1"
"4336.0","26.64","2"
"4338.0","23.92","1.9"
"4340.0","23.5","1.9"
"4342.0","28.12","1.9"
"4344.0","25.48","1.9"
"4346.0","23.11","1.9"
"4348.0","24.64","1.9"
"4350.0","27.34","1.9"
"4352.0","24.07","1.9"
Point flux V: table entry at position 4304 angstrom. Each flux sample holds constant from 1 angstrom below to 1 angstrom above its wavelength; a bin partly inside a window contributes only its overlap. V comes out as 23.9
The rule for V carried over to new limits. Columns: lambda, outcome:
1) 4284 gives 24.59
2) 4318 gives 22.56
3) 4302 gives 19.44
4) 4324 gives 26.46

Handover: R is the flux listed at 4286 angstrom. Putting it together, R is 18.66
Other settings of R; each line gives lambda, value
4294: 26.29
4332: 23.4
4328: 28.42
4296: 26.62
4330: 22.02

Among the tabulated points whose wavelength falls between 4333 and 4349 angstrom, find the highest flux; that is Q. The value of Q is 28.87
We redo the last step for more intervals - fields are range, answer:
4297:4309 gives 24.98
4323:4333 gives 28.42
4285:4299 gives 26.62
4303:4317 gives 26.55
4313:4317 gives 24.66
